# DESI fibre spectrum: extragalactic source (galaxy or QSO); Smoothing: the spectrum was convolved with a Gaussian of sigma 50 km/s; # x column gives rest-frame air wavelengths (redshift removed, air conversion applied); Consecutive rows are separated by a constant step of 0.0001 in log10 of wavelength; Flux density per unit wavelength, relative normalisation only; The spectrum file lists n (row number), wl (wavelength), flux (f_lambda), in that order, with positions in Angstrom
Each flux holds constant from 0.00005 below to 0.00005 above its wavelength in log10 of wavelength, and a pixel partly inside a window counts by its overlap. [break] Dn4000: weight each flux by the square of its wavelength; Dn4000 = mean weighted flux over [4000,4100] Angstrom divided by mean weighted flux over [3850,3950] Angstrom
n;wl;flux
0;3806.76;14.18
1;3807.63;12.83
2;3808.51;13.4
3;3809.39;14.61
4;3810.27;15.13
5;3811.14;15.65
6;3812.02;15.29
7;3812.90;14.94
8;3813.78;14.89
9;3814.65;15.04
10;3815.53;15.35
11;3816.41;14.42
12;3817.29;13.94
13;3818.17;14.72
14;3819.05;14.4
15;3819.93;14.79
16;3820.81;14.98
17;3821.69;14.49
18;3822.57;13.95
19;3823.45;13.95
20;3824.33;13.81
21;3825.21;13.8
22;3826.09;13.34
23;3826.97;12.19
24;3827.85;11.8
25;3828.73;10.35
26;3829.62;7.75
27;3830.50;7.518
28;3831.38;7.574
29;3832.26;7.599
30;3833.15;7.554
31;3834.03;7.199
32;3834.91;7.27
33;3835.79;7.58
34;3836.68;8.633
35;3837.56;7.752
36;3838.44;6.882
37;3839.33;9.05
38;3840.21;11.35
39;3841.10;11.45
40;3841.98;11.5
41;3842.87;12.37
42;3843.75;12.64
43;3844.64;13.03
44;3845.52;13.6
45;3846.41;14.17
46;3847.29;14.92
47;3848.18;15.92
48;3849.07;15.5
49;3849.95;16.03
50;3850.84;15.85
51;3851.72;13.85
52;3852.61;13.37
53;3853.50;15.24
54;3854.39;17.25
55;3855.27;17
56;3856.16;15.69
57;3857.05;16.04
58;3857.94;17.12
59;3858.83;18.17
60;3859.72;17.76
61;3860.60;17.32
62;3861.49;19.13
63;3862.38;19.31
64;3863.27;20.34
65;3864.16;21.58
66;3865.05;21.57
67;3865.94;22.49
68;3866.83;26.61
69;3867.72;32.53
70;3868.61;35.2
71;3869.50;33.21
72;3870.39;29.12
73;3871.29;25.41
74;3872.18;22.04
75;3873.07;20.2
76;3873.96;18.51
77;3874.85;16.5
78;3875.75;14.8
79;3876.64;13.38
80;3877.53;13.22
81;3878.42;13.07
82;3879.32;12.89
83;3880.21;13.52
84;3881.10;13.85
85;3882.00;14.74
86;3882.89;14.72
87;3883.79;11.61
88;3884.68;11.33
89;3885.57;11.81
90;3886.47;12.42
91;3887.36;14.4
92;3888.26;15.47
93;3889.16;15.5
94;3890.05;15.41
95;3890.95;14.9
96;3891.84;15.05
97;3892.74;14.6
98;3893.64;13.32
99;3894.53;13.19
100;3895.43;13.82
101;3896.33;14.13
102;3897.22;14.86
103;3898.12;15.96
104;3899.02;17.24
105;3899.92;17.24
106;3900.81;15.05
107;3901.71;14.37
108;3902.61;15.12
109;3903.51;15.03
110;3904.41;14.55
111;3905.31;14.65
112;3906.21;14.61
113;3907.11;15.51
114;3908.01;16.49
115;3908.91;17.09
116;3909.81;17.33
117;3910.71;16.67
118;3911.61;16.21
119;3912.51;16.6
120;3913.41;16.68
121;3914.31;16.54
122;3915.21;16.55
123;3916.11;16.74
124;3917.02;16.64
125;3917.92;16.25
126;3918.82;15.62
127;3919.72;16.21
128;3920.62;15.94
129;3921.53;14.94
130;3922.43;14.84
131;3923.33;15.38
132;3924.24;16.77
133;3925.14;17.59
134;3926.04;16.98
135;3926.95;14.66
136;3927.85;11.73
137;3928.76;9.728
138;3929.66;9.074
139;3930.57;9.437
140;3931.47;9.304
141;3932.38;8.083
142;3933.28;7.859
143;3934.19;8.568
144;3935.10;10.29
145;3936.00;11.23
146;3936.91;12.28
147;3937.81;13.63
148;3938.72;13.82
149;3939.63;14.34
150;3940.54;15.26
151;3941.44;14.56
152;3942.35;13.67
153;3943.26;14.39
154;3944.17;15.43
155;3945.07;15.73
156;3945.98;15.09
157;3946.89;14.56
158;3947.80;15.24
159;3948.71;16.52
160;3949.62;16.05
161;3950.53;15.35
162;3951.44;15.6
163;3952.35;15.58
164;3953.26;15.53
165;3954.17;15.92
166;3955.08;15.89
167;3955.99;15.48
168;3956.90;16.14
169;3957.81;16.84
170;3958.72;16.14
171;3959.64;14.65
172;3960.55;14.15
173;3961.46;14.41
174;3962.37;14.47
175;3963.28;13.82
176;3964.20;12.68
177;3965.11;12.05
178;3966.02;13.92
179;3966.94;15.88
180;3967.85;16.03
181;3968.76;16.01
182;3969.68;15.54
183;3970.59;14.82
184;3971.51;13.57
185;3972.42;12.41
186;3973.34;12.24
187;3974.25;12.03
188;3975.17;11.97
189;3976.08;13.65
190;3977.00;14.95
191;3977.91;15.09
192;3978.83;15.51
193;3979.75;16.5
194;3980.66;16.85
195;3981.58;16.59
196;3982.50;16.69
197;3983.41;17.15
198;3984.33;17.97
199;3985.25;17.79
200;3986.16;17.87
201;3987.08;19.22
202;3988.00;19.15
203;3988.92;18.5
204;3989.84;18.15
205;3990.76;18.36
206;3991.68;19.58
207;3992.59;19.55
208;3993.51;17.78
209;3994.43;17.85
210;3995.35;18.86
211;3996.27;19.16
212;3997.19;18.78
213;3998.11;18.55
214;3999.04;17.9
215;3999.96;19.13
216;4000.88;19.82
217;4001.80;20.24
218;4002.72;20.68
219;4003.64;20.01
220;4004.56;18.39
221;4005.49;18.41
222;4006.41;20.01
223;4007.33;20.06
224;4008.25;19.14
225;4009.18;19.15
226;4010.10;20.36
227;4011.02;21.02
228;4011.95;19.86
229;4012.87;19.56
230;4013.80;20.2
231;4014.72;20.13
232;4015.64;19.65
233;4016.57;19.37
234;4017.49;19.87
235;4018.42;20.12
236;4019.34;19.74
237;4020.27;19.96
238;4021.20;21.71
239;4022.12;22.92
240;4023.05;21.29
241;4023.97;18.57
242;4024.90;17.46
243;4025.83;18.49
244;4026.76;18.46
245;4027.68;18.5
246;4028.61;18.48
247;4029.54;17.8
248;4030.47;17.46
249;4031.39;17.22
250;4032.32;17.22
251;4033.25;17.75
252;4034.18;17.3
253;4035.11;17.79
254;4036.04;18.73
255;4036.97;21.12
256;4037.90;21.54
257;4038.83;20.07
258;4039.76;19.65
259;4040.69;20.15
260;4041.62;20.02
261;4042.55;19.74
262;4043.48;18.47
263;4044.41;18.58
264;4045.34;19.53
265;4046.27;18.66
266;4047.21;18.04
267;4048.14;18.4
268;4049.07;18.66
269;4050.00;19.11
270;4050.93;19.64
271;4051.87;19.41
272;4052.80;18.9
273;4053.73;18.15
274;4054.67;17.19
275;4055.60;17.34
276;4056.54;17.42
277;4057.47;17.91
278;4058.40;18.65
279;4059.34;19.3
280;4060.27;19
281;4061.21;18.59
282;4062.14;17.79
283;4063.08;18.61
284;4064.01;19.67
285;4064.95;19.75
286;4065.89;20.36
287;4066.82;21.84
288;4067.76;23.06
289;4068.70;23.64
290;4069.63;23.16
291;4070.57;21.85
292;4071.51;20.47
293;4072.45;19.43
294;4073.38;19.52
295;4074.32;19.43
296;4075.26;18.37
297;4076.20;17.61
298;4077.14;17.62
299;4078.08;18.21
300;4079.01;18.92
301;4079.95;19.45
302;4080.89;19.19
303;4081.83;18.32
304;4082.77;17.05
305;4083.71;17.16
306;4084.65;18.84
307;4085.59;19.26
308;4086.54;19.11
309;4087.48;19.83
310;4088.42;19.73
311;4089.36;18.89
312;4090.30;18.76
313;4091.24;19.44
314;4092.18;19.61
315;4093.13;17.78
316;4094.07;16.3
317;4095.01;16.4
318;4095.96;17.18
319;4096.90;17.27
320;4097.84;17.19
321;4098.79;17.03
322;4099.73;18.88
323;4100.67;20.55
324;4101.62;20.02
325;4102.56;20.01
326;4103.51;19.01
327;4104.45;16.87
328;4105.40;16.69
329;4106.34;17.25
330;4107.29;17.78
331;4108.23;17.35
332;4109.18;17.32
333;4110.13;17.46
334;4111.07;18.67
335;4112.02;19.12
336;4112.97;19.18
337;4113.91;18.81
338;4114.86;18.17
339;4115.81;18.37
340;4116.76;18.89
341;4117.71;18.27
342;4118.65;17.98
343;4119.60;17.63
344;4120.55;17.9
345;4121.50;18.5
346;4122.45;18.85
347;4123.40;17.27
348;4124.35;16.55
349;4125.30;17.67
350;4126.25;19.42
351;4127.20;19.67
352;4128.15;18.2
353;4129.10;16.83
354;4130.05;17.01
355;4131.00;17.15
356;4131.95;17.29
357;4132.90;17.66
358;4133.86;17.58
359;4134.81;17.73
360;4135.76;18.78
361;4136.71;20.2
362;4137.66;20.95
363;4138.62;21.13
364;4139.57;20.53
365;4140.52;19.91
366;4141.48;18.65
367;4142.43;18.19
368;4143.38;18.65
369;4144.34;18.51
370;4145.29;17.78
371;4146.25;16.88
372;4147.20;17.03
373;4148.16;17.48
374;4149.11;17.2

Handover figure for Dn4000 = 1.3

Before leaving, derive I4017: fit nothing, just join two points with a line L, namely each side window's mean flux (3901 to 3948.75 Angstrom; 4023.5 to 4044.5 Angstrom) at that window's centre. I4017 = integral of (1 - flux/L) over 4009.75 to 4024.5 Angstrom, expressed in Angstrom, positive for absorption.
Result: -1.8 Angstrom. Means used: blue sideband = 14.4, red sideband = 18.7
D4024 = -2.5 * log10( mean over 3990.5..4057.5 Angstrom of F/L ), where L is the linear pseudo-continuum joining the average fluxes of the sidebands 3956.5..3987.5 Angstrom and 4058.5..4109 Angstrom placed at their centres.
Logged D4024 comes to -0.136 mag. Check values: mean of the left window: 15.2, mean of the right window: 18.9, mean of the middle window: 19.1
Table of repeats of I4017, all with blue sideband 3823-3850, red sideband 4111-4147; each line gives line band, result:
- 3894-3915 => -4.70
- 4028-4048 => -3.34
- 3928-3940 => 2.59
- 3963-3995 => -2.85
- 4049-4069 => -3.11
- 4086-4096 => -0.61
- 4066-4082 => -2.84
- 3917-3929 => -1.88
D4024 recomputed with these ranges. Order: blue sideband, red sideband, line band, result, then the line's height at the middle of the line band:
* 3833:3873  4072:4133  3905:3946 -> 0.201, 17.2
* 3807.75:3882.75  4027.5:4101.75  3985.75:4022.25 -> -0.089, 17.9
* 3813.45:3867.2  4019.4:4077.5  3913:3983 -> 0.158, 16.7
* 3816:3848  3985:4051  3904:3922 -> -0.089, 14.8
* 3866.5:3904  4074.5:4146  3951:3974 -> 0.182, 17.5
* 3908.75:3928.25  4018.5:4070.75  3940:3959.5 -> 0.096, 16.9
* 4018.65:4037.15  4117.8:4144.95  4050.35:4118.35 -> -0.009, 18.6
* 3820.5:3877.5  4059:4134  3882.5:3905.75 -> 0.118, 16.1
